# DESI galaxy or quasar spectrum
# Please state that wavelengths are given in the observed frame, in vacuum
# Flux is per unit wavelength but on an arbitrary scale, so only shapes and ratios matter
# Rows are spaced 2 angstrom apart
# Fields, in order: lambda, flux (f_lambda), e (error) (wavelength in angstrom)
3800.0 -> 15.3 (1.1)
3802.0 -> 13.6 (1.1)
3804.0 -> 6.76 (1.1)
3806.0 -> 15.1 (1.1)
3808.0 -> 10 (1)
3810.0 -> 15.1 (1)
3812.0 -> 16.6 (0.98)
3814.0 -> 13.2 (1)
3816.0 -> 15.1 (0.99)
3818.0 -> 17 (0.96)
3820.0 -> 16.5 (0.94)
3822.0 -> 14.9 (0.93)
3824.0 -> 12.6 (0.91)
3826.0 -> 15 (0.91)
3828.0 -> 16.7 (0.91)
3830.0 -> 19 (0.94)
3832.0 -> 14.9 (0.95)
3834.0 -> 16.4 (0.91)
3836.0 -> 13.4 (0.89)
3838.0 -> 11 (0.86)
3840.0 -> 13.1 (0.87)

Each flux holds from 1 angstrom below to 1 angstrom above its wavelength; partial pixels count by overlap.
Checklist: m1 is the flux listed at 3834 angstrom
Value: 16.4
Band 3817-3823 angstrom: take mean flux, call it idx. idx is 16.1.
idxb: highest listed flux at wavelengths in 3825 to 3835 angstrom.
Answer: 19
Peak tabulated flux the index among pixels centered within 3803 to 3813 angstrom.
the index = 16.6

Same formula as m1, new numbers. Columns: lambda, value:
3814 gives 13.2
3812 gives 16.6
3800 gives 15.3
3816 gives 15.1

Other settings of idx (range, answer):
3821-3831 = 15.6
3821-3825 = 13.8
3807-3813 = 13.9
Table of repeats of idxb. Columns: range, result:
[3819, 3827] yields 16.5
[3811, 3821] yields 17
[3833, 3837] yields 16.4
